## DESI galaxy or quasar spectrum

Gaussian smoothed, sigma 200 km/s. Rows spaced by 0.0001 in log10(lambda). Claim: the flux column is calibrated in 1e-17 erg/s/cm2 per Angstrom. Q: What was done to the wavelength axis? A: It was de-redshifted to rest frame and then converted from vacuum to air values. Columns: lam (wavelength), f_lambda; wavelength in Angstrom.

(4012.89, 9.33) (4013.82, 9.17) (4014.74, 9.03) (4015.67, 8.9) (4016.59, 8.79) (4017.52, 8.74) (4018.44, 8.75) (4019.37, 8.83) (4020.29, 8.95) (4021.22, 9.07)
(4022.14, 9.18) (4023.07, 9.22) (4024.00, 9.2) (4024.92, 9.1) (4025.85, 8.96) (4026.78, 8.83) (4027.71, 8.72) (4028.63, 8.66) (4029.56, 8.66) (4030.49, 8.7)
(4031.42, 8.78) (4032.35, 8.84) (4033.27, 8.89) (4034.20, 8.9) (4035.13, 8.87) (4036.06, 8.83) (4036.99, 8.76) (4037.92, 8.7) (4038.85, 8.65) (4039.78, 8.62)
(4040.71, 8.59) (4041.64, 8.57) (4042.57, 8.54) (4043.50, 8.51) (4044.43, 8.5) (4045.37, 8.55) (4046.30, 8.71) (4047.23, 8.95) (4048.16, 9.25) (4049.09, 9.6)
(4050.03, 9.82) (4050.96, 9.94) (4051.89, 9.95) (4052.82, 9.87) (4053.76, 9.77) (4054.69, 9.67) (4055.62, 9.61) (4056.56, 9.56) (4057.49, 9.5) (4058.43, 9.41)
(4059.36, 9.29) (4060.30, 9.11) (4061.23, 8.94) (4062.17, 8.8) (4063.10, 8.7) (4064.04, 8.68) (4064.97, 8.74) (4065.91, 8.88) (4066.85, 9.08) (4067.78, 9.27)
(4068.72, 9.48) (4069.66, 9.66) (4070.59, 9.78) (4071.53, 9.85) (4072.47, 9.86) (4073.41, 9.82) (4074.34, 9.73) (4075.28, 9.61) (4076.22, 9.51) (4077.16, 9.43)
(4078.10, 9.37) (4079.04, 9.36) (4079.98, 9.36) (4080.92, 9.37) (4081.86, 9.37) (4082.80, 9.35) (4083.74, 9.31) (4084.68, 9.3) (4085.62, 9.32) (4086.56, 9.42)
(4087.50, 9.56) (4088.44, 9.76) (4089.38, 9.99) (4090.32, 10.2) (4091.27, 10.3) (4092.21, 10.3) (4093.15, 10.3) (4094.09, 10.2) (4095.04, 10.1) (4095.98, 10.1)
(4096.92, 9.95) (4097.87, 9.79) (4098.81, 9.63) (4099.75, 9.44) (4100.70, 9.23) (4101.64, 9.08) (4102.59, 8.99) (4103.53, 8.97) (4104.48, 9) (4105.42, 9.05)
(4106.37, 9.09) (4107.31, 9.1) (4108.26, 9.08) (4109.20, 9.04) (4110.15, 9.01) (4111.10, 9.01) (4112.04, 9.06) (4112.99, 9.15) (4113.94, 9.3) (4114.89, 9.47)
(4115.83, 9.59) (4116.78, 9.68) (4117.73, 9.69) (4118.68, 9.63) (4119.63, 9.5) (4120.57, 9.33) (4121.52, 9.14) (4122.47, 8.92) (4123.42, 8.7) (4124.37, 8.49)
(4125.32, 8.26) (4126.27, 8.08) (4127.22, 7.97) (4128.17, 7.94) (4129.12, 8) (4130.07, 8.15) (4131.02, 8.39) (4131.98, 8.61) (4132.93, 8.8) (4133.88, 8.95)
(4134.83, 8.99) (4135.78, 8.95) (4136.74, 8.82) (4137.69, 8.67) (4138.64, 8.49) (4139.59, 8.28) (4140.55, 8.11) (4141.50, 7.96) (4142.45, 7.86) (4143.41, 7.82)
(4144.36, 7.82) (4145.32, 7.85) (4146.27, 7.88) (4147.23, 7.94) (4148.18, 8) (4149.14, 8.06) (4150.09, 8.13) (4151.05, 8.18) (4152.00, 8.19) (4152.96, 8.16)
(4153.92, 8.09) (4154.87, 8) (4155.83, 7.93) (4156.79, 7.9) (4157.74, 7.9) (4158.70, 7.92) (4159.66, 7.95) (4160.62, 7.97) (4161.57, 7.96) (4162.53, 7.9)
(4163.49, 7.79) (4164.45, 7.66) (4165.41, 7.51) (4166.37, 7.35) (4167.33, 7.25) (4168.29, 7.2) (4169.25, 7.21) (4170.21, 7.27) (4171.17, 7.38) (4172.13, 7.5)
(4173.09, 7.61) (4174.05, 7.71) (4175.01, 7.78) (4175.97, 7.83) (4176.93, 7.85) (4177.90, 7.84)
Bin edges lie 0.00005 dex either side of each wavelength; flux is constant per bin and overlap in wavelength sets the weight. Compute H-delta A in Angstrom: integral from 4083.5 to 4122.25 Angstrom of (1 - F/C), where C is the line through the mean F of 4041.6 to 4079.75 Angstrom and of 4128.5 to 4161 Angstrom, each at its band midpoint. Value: -3.3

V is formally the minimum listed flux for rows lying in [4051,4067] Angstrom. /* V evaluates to 8.68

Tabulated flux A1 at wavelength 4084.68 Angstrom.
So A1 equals 9.3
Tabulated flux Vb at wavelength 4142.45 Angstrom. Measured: 7.86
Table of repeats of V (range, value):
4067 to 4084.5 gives 9.27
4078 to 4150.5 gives 7.82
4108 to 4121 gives 9.01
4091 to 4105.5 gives 8.97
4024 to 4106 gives 8.5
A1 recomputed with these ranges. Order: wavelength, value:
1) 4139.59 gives 8.28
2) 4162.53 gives 7.9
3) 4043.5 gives 8.51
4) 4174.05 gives 7.71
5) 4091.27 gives 10.3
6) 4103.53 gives 8.97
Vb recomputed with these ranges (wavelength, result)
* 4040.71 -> 8.59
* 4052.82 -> 9.87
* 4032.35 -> 8.84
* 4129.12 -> 8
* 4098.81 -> 9.63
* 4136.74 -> 8.82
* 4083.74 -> 9.31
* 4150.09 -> 8.13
